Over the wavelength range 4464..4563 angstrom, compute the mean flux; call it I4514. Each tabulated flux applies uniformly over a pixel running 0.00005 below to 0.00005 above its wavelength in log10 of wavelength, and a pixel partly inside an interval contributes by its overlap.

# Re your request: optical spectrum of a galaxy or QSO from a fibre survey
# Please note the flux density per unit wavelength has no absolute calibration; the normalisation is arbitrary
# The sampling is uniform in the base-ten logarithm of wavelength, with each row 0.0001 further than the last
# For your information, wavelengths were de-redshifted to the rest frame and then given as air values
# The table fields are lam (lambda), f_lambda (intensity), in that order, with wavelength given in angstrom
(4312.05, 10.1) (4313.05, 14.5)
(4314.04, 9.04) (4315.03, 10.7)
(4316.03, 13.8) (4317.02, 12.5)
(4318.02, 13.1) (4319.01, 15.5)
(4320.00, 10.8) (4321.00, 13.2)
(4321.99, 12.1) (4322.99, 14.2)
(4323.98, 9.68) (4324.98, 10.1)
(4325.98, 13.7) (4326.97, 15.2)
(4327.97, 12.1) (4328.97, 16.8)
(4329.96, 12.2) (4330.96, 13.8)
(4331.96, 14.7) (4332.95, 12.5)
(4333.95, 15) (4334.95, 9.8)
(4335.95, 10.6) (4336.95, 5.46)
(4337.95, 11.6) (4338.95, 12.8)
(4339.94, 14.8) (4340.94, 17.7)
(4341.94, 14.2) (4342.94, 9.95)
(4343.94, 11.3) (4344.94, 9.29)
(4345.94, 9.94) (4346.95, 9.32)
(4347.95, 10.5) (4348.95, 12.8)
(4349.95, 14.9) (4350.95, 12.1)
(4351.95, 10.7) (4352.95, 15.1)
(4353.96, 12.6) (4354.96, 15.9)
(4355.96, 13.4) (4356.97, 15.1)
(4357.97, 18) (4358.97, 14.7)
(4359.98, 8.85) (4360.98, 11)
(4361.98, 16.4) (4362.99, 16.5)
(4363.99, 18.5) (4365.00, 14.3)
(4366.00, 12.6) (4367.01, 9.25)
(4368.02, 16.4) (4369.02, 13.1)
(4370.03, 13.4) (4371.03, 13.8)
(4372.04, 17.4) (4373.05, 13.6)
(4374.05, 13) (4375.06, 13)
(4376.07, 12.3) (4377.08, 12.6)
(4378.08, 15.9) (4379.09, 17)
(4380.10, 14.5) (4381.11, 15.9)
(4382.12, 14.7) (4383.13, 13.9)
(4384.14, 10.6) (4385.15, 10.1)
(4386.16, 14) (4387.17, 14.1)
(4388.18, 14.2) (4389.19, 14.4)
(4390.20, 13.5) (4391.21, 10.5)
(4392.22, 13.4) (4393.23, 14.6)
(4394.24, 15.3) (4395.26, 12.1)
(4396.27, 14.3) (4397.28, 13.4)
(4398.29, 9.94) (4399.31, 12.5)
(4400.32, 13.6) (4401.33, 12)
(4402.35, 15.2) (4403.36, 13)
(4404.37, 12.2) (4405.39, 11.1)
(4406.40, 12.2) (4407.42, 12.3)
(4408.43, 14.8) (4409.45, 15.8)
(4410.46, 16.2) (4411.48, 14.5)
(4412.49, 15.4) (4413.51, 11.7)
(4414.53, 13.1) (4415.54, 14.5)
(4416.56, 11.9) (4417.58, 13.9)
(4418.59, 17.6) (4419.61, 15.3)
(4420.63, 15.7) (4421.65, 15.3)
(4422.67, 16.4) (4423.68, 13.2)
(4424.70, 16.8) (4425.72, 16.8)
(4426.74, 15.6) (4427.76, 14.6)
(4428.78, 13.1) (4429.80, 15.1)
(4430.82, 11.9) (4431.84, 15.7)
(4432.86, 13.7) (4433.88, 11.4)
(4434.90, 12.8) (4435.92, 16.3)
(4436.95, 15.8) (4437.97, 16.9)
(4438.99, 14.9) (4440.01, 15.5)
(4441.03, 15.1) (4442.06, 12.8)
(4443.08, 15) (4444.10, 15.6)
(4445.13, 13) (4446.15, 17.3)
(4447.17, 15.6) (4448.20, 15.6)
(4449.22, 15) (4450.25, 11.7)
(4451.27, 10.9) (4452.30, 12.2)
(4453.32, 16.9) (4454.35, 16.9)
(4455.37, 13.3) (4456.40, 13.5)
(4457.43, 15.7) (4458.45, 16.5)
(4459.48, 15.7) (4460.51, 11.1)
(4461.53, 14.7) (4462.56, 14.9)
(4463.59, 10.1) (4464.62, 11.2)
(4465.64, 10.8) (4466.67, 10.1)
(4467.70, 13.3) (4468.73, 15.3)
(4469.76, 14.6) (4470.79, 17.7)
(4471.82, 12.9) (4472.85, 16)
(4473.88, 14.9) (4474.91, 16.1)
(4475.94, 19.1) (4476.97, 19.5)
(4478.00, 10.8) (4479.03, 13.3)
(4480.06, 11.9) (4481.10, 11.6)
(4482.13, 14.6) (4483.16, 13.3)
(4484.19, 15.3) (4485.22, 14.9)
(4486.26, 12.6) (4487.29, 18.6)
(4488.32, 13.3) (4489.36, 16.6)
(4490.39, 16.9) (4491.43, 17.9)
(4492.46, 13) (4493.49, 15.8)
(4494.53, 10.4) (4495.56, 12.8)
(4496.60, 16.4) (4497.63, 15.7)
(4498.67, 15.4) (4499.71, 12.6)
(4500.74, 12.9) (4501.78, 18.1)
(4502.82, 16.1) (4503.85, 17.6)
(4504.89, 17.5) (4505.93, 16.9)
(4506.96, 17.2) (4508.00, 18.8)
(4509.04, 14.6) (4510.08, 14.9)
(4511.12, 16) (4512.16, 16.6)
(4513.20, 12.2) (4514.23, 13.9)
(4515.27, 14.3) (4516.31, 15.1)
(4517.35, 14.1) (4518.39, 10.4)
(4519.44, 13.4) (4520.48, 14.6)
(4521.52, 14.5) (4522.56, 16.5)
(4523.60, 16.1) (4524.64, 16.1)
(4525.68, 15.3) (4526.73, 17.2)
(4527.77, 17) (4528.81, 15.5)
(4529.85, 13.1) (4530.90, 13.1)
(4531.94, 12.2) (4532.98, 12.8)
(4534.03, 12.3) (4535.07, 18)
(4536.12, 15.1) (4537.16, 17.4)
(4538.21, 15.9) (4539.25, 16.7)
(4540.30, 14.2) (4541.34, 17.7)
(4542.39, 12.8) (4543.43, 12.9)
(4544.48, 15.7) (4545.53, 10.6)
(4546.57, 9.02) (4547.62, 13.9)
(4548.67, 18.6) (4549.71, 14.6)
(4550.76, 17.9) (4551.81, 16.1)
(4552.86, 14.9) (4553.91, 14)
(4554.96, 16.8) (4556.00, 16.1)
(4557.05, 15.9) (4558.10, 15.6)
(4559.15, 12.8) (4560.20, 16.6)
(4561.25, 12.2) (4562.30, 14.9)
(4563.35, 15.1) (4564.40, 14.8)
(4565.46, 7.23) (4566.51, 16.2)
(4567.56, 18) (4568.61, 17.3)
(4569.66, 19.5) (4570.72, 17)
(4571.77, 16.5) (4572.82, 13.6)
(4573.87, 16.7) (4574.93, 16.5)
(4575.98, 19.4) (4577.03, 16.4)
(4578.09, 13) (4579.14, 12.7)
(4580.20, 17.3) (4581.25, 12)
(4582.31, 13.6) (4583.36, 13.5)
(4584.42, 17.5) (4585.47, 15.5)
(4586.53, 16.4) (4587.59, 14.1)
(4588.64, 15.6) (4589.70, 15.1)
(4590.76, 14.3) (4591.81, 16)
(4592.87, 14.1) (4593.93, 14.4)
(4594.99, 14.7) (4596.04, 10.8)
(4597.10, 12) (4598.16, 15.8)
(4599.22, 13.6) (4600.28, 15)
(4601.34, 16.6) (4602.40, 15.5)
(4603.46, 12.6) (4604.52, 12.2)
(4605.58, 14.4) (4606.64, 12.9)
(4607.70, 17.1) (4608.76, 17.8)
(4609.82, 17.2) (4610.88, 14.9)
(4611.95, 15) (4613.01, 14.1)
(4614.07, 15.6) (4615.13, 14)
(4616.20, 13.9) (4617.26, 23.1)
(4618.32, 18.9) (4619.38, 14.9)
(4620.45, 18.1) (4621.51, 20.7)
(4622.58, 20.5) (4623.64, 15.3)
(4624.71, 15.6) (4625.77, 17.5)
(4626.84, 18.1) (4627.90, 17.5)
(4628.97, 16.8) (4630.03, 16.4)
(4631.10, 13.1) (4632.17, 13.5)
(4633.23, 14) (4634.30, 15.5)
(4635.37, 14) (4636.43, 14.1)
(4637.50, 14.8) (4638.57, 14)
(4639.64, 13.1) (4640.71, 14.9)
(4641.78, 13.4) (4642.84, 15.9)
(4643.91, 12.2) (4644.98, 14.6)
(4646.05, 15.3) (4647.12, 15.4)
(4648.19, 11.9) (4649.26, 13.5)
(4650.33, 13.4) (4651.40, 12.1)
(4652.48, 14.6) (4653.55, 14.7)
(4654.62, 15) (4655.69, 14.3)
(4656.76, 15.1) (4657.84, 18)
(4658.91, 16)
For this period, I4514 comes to 14.8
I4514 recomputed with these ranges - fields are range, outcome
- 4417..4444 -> 14.9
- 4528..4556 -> 14.7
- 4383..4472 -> 14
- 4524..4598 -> 15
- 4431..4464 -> 14.4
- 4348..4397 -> 13.8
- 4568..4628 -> 15.7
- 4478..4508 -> 15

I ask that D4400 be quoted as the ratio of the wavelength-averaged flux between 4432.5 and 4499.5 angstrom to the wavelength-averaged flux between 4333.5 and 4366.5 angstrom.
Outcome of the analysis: 1.1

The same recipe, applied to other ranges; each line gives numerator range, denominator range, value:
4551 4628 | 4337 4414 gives 1.16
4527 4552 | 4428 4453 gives 1.03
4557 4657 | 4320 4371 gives 1.17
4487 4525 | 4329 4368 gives 1.18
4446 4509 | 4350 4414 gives 1.07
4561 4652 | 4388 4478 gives 1.07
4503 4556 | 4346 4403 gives 1.11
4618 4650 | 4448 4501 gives 1.08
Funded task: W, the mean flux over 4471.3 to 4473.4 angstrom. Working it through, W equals 14.5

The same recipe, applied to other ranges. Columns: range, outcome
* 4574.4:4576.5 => 17.9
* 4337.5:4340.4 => 13.1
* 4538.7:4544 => 14.9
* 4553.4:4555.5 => 15.5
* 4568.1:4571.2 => 17.9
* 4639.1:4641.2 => 14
